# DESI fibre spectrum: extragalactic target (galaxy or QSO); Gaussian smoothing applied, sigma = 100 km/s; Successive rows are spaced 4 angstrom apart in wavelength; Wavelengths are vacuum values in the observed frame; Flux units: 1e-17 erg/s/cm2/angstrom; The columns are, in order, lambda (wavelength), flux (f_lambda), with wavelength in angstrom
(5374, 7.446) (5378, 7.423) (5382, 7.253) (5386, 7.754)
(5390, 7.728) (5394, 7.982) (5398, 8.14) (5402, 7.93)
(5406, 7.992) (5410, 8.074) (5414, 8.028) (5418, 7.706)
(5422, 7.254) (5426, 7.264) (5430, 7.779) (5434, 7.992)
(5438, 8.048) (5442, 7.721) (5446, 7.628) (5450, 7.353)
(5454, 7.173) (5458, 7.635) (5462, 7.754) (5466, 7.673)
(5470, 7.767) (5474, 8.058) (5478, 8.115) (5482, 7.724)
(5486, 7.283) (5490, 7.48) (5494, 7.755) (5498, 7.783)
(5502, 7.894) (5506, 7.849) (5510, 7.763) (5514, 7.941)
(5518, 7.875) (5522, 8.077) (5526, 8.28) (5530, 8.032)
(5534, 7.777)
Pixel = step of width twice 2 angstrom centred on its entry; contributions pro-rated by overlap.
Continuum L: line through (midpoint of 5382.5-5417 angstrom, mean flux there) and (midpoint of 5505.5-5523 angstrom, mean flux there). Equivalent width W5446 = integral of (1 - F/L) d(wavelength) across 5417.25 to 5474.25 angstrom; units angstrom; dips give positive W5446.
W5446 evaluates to 1.93 angstrom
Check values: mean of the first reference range 7.92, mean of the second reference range 7.9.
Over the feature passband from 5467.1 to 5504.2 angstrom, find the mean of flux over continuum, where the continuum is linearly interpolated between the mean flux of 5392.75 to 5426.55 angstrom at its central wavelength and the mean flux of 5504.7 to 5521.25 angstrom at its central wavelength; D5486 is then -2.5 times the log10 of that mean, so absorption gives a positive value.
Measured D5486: 0.01 mag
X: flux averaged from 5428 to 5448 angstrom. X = 7.83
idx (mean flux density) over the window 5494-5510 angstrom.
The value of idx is 7.82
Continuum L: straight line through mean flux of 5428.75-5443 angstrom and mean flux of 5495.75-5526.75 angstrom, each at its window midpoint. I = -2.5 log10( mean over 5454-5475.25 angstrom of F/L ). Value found 0.03 mag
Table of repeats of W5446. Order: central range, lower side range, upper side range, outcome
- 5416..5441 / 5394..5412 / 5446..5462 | 0.2 angstrom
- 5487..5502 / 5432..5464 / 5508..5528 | 0.4 angstrom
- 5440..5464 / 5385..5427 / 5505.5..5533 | 1.0 angstrom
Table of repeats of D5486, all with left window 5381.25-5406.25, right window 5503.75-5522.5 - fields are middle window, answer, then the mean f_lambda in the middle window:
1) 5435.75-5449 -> 0.01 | 7.77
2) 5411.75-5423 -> 0.02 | 7.71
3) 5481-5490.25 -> 0.06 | 7.47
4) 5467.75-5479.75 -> -0.01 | 7.97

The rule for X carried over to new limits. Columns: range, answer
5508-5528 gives 7.99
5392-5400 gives 8.06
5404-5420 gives 7.95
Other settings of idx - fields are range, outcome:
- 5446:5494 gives 7.64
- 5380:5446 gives 7.79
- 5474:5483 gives 7.97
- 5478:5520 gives 7.75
